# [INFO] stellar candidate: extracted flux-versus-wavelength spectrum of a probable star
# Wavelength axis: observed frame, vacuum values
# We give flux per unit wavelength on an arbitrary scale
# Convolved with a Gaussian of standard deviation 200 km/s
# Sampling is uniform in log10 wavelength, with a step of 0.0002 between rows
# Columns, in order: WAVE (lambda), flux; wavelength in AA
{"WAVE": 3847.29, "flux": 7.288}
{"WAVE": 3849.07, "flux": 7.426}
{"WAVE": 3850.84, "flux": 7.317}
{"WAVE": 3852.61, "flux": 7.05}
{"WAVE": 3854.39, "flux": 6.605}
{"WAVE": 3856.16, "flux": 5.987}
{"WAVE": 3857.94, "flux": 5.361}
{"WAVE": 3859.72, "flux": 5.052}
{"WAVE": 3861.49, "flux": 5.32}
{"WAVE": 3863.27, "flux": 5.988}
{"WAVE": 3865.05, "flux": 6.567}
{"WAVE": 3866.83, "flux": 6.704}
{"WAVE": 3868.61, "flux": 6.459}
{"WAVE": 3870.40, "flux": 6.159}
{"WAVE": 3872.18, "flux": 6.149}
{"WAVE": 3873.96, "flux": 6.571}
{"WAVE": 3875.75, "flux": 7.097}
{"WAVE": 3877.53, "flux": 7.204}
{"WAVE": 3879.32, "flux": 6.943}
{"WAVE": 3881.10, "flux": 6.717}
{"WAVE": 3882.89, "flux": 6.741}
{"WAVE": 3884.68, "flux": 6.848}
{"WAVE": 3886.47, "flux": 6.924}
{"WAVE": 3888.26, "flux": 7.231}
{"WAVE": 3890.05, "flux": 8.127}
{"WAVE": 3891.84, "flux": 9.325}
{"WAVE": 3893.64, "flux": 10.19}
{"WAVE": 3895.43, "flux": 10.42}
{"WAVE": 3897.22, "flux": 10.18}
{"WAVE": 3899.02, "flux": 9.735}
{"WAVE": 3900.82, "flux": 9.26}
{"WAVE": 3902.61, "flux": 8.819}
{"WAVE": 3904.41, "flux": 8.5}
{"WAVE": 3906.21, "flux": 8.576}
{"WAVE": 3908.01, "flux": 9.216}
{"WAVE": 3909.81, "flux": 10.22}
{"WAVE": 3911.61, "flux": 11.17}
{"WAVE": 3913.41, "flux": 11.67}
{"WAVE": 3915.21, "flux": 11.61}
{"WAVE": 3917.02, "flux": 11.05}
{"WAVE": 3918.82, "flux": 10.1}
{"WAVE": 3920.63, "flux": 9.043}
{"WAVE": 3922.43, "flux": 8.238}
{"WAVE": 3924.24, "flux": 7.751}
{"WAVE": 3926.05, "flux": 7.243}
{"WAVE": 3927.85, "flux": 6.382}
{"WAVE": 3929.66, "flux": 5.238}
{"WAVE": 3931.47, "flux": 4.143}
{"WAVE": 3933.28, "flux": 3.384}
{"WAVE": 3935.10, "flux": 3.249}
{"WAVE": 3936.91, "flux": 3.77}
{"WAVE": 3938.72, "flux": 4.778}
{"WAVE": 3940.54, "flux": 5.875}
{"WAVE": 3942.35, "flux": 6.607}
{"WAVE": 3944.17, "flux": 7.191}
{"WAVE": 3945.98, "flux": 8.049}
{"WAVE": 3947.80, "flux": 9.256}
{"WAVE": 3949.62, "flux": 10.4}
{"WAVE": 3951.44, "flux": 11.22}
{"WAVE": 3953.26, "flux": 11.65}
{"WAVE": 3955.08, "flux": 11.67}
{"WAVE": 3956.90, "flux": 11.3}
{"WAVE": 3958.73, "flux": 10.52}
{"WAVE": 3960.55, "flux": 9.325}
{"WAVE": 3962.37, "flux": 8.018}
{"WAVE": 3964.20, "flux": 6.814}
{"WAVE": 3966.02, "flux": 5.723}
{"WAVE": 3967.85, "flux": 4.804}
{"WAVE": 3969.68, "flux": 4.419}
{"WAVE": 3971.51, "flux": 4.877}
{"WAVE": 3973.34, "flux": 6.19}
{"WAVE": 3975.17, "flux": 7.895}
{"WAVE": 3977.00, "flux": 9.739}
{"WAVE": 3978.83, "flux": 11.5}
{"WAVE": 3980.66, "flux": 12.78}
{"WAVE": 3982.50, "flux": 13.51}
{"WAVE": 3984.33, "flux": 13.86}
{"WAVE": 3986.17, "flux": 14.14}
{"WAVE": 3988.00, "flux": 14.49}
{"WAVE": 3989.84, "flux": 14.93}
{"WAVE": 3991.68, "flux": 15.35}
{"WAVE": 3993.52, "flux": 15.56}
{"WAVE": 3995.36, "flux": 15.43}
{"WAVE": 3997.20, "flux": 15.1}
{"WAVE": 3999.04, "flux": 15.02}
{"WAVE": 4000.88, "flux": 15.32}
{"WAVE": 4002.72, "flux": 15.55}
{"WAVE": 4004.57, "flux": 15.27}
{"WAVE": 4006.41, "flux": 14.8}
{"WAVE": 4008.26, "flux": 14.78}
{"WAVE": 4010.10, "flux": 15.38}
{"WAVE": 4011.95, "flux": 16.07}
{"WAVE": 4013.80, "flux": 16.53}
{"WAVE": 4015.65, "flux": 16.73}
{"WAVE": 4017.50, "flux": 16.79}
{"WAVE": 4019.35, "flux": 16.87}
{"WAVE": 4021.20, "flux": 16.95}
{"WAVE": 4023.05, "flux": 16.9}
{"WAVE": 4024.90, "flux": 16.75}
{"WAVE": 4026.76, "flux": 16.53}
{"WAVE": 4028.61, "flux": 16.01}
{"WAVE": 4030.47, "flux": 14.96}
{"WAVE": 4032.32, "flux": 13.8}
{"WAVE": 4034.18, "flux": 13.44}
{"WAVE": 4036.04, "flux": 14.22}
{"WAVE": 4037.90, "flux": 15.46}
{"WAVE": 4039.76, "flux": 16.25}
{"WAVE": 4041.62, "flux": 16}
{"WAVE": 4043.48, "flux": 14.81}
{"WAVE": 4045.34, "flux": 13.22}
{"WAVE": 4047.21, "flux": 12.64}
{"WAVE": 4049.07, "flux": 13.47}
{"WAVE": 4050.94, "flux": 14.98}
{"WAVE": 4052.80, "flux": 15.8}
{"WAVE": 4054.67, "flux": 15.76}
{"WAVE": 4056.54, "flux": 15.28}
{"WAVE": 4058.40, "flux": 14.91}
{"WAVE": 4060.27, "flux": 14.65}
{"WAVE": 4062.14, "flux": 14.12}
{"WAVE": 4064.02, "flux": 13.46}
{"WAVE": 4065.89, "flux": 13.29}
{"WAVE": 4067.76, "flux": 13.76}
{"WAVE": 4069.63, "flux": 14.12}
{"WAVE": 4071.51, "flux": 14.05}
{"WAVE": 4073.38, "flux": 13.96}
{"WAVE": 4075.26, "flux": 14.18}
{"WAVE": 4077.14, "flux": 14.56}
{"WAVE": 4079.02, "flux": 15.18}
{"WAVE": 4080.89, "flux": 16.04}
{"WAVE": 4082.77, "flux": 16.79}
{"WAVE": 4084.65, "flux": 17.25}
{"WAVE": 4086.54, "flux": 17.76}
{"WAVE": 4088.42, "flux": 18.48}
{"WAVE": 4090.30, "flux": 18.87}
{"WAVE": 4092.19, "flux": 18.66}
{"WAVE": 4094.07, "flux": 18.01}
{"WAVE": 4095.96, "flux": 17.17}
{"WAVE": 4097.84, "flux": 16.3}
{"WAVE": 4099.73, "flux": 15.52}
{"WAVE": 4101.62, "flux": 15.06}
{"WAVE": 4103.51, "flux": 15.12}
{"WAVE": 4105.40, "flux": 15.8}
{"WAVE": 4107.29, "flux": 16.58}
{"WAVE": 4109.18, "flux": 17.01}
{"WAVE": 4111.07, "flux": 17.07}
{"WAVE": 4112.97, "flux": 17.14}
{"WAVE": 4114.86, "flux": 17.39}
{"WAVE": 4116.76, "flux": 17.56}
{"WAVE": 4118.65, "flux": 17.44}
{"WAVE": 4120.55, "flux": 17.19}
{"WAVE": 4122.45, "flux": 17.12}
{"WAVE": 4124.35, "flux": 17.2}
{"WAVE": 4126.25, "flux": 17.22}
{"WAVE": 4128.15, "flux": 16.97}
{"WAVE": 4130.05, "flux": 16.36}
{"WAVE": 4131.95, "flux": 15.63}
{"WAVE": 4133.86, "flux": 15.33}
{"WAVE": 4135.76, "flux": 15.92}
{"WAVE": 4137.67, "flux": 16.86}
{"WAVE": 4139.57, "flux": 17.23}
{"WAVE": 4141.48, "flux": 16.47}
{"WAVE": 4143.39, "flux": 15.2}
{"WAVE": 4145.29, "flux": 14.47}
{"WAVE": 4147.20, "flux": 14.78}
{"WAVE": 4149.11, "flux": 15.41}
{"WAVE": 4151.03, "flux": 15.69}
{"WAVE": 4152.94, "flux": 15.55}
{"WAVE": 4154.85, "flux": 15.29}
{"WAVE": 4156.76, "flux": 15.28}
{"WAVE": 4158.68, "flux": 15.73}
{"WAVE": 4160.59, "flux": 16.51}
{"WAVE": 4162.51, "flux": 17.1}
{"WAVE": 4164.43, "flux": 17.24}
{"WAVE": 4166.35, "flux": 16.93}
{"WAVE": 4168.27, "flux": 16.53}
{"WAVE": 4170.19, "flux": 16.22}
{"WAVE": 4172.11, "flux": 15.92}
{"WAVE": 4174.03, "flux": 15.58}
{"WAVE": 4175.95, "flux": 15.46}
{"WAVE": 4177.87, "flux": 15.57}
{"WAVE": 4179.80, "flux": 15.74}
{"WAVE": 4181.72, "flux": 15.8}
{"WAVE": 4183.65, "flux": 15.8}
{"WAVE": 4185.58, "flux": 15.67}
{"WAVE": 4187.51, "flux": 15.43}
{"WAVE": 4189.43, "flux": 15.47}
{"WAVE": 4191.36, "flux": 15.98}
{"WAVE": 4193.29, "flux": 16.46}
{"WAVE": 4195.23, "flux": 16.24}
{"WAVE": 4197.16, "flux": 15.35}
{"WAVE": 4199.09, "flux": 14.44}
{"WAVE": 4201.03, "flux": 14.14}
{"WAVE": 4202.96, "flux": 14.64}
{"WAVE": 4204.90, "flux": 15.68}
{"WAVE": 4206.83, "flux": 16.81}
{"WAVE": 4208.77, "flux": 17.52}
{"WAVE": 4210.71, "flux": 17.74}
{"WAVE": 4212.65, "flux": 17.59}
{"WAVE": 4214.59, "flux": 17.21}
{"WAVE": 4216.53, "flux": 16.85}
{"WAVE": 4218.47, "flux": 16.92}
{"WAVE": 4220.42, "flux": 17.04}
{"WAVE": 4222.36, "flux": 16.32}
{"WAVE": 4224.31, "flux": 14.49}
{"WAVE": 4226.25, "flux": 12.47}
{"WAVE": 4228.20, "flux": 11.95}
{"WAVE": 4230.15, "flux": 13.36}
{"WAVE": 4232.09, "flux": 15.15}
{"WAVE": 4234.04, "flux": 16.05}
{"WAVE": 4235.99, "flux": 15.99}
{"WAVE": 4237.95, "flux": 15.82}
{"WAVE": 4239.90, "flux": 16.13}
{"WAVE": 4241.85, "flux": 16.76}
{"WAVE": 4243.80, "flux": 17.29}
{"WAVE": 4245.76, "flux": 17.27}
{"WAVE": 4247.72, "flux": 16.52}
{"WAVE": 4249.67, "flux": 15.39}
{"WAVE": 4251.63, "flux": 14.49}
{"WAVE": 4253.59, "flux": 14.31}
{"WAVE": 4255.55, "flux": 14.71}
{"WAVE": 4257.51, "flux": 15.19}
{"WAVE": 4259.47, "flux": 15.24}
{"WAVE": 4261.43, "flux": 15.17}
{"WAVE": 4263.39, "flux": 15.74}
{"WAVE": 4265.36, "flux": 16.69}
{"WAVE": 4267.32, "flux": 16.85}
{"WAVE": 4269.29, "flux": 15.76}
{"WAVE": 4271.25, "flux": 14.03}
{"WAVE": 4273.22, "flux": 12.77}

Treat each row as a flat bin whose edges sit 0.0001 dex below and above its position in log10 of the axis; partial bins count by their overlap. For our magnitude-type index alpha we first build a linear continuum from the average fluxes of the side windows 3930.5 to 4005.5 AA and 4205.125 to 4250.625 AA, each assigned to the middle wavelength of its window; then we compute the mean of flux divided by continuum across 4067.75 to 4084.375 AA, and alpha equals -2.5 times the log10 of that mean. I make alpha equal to -0.19 mag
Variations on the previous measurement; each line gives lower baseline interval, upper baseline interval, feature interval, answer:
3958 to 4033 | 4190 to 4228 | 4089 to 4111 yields -0.16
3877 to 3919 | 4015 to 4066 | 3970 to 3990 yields 0.16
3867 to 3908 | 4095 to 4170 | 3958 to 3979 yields 0.41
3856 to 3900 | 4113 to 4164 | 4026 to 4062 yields -0.14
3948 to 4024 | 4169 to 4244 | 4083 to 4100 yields -0.24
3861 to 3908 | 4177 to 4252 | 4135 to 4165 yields -0.12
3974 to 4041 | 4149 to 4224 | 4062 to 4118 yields -0.04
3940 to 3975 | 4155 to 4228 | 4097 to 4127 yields -0.25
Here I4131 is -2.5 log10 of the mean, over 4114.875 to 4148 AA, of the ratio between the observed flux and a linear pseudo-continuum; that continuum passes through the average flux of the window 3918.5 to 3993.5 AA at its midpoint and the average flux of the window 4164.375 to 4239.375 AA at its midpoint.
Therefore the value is -0.195 mag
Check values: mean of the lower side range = 8.75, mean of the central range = 16.4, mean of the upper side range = 15.8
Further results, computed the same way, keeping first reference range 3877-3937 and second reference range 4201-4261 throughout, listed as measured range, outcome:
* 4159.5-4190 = -0.12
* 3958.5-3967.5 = 0.22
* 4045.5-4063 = -0.25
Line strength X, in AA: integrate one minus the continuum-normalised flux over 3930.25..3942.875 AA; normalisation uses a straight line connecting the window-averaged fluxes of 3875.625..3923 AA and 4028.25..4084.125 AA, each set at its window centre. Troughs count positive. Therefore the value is 7.1 AA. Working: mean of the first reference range 8.97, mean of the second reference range 14.6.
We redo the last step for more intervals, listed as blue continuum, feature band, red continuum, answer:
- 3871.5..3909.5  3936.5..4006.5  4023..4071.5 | 6.8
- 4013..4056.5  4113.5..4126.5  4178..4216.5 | -1.3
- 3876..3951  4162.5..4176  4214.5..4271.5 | -2.4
